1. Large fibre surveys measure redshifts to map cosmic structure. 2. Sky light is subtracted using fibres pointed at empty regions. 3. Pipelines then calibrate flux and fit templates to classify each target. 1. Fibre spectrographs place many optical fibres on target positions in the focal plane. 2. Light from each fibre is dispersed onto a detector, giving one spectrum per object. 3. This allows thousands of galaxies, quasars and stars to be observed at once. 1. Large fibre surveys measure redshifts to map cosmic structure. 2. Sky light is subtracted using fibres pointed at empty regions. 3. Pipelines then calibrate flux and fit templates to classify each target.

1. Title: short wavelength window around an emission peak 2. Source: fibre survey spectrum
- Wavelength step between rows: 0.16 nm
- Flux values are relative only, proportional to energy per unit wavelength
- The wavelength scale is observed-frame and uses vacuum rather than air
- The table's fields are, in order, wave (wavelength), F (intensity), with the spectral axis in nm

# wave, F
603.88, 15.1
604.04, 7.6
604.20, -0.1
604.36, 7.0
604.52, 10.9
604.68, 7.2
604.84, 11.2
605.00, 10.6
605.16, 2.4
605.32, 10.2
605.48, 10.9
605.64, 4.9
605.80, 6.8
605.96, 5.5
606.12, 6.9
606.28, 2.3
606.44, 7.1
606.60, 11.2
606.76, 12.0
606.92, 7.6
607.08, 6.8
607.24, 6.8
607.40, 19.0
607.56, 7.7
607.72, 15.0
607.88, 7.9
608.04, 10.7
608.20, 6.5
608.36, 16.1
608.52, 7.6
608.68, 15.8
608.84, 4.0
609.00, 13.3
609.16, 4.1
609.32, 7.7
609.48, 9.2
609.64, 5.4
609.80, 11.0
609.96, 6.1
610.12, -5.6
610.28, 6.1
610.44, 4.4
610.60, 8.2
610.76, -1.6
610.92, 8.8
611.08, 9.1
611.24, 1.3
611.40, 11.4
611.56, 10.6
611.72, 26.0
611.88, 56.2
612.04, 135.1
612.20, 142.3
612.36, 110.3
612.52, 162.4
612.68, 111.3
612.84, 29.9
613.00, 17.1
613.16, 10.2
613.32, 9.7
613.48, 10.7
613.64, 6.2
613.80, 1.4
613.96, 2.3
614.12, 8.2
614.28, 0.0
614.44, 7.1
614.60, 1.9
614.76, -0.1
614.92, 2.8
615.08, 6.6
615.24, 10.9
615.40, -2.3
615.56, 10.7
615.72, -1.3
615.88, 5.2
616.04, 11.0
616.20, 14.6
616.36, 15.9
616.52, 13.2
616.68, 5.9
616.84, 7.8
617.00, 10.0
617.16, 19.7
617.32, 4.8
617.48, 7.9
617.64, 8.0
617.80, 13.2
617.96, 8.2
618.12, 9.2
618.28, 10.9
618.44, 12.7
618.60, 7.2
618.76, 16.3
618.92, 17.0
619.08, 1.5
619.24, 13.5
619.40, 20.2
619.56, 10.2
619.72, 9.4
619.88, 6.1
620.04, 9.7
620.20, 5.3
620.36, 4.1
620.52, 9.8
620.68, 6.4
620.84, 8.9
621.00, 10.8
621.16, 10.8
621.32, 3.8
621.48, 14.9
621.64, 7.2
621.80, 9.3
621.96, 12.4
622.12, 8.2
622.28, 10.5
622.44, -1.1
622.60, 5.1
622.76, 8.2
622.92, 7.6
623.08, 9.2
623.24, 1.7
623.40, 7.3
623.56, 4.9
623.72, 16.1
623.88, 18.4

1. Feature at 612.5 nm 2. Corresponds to [O II] 3727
